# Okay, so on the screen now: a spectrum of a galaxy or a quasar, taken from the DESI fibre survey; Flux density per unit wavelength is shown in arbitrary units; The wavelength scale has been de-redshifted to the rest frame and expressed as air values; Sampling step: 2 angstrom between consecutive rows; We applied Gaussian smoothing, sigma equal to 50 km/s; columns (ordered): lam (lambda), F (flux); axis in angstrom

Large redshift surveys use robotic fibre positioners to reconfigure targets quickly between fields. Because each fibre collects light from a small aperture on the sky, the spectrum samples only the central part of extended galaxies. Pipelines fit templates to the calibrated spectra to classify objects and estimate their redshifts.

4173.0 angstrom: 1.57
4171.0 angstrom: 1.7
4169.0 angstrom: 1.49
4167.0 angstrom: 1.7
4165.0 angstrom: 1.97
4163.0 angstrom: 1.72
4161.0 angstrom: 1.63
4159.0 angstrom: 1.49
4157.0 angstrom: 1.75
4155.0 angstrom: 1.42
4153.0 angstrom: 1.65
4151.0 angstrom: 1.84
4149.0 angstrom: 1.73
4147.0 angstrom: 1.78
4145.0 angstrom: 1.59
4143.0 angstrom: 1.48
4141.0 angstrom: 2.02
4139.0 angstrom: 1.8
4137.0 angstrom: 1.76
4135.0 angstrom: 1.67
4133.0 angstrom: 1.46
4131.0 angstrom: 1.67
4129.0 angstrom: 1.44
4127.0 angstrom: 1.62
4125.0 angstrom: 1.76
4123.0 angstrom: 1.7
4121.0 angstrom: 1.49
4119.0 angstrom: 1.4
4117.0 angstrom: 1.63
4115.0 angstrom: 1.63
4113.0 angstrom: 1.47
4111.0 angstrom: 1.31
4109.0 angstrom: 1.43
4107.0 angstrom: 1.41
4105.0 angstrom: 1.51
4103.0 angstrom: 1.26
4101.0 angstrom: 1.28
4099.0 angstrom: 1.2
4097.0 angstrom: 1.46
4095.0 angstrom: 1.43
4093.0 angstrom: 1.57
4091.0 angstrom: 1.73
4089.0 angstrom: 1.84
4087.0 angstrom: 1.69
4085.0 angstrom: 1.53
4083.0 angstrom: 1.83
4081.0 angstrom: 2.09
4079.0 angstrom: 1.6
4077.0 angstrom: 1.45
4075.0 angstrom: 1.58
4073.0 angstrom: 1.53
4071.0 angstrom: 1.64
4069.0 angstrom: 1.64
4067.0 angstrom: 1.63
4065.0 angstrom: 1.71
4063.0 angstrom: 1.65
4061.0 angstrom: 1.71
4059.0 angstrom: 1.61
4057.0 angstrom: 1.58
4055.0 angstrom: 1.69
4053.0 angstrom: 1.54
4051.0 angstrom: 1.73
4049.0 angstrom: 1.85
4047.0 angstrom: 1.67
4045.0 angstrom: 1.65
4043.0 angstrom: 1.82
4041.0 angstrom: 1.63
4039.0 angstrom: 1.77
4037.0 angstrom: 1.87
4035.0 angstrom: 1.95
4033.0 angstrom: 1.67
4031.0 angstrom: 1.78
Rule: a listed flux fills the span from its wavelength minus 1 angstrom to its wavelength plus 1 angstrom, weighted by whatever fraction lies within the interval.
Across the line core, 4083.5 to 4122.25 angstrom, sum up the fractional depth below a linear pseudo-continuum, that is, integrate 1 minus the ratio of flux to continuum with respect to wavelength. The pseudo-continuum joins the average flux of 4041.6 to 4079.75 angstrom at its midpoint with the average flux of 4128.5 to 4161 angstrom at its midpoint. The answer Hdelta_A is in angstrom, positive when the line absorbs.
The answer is 3.8 angstrom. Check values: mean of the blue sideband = 1.65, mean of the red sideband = 1.66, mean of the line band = 1.49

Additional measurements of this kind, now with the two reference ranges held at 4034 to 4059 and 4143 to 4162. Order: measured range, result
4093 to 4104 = 2.2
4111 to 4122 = 1.1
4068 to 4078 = 0.8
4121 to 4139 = 0.3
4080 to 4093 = -0.6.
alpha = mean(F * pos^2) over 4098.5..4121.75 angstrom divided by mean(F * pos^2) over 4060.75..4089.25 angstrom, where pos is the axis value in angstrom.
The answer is 0.87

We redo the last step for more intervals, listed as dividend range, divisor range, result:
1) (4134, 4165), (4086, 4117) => 1.17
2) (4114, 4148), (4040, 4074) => 1.02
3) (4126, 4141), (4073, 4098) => 1.03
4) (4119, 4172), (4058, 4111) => 1.09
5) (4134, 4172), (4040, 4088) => 1.06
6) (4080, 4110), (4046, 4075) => 0.95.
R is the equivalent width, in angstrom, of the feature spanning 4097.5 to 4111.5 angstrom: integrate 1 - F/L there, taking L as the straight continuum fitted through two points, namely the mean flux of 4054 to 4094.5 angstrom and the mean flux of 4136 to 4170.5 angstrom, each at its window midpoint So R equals 2.7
